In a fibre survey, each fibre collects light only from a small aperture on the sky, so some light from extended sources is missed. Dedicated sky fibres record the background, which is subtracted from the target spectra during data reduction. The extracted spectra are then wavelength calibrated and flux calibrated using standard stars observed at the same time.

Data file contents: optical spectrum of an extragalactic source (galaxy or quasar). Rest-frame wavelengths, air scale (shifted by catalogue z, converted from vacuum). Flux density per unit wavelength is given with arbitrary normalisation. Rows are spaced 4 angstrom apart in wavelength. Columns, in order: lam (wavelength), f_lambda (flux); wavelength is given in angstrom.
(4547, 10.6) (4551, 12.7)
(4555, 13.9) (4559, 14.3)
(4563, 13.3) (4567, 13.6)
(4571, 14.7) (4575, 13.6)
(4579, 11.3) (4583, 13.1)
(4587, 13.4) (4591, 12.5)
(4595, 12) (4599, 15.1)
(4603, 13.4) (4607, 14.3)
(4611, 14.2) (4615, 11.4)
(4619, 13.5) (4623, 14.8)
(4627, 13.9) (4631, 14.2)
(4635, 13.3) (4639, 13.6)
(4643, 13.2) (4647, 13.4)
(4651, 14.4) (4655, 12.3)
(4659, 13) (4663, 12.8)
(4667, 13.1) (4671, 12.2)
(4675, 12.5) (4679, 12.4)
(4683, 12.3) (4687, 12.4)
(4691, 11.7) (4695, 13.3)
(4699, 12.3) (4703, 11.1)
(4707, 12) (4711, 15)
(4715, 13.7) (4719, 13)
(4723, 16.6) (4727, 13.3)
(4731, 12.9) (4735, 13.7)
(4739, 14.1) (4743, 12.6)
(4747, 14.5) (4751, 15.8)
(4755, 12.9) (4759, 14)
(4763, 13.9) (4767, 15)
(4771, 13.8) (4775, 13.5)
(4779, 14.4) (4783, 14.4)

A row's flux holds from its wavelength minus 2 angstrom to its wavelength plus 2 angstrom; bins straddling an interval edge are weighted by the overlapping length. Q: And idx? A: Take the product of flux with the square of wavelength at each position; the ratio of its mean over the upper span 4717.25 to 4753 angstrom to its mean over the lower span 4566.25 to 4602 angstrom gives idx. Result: 1.13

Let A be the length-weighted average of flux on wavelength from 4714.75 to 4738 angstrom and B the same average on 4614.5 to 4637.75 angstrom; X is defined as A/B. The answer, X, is 1.02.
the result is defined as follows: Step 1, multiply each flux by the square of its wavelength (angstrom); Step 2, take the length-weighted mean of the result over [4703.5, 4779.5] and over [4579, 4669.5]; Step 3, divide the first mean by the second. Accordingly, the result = 1.09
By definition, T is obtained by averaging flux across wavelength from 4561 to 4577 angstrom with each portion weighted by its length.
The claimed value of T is 13.8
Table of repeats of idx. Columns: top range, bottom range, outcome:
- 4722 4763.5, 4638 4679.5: 1.11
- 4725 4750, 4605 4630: 1.05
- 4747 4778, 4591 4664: 1.11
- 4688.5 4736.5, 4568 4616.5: 1.05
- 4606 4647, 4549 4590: 1.04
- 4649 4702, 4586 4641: 0.96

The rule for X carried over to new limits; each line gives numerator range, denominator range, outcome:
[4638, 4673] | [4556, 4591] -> 0.98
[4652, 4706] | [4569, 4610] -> 0.93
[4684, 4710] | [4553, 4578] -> 0.89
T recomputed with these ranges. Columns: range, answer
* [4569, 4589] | 13.2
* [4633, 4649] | 13.4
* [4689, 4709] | 12.1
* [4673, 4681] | 12.4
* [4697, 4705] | 11.7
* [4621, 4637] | 14.1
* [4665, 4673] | 12.6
